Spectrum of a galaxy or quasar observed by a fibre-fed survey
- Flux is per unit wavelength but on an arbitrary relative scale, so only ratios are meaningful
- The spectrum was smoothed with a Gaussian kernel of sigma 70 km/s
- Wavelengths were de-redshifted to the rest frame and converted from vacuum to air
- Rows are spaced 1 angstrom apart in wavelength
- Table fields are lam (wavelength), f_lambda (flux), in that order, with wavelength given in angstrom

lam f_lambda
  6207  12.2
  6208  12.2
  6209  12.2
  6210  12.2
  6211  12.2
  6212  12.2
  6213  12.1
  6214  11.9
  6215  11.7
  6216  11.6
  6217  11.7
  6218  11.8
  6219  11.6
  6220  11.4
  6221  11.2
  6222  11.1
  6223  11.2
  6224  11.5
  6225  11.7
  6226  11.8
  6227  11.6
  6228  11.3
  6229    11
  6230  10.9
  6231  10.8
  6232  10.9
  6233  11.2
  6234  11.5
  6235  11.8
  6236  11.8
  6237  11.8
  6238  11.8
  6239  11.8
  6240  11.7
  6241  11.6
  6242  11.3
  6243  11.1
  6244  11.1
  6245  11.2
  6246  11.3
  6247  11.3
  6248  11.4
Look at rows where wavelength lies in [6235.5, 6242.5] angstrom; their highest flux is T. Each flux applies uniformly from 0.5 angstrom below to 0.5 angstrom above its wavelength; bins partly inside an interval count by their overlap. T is 11.8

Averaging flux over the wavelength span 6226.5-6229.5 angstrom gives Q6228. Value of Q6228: 11.3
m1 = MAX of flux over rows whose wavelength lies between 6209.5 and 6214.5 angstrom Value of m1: 12.2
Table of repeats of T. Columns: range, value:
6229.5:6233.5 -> 11.2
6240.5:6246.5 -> 11.6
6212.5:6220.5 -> 12.1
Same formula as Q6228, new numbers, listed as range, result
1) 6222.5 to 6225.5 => 11.5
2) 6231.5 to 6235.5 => 11.4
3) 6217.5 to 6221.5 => 11.5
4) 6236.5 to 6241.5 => 11.7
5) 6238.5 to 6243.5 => 11.5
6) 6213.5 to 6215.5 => 11.8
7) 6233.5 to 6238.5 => 11.7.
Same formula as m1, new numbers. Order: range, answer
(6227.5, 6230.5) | 11.3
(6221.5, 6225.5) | 11.7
